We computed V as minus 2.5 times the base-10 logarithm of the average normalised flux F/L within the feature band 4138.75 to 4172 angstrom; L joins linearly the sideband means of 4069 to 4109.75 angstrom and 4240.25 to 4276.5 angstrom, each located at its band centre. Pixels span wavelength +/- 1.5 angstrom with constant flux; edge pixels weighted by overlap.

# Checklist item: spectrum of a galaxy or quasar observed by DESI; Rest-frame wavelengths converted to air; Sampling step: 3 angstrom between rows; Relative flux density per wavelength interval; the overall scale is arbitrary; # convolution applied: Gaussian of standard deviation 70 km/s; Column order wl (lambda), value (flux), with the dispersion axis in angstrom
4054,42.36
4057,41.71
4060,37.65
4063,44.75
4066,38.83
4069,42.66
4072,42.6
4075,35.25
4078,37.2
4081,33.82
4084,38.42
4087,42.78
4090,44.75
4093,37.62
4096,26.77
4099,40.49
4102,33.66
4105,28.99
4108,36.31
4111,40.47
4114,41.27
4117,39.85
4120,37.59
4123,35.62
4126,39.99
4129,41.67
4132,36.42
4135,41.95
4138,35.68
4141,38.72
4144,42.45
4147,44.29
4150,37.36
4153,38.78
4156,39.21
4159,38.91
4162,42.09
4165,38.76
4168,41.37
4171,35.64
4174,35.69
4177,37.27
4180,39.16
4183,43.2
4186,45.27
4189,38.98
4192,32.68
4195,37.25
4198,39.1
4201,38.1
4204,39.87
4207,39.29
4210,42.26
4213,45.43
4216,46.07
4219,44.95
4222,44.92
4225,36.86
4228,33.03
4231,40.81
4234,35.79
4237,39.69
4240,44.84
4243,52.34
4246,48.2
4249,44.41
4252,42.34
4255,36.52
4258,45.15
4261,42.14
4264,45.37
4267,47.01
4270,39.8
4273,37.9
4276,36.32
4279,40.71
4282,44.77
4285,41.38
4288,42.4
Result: -0.01 mag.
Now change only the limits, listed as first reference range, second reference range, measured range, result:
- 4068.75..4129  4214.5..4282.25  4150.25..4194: 0.03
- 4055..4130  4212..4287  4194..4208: 0.06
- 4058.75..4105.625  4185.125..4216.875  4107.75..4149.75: -0.02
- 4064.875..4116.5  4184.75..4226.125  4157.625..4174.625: 0.02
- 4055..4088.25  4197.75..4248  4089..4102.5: 0.10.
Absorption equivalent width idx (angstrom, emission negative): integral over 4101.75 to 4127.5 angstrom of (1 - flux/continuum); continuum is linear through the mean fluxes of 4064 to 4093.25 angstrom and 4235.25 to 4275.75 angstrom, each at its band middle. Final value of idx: 1.96 angstrom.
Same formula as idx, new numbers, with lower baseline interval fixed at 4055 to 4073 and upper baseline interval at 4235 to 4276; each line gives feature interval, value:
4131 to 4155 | 1.5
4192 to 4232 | 2.3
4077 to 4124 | 5.0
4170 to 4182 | 1.5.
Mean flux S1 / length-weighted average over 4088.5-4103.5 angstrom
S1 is 36.7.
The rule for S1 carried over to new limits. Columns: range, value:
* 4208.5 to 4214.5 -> 43.8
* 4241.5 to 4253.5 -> 46.8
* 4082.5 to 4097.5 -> 38.1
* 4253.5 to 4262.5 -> 41.3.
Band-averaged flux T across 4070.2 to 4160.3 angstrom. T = 38.3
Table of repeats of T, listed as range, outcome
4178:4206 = 39.3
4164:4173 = 38.4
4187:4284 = 41.4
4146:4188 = 39.7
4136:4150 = 40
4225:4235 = 36.6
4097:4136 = 37.8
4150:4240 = 39.7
